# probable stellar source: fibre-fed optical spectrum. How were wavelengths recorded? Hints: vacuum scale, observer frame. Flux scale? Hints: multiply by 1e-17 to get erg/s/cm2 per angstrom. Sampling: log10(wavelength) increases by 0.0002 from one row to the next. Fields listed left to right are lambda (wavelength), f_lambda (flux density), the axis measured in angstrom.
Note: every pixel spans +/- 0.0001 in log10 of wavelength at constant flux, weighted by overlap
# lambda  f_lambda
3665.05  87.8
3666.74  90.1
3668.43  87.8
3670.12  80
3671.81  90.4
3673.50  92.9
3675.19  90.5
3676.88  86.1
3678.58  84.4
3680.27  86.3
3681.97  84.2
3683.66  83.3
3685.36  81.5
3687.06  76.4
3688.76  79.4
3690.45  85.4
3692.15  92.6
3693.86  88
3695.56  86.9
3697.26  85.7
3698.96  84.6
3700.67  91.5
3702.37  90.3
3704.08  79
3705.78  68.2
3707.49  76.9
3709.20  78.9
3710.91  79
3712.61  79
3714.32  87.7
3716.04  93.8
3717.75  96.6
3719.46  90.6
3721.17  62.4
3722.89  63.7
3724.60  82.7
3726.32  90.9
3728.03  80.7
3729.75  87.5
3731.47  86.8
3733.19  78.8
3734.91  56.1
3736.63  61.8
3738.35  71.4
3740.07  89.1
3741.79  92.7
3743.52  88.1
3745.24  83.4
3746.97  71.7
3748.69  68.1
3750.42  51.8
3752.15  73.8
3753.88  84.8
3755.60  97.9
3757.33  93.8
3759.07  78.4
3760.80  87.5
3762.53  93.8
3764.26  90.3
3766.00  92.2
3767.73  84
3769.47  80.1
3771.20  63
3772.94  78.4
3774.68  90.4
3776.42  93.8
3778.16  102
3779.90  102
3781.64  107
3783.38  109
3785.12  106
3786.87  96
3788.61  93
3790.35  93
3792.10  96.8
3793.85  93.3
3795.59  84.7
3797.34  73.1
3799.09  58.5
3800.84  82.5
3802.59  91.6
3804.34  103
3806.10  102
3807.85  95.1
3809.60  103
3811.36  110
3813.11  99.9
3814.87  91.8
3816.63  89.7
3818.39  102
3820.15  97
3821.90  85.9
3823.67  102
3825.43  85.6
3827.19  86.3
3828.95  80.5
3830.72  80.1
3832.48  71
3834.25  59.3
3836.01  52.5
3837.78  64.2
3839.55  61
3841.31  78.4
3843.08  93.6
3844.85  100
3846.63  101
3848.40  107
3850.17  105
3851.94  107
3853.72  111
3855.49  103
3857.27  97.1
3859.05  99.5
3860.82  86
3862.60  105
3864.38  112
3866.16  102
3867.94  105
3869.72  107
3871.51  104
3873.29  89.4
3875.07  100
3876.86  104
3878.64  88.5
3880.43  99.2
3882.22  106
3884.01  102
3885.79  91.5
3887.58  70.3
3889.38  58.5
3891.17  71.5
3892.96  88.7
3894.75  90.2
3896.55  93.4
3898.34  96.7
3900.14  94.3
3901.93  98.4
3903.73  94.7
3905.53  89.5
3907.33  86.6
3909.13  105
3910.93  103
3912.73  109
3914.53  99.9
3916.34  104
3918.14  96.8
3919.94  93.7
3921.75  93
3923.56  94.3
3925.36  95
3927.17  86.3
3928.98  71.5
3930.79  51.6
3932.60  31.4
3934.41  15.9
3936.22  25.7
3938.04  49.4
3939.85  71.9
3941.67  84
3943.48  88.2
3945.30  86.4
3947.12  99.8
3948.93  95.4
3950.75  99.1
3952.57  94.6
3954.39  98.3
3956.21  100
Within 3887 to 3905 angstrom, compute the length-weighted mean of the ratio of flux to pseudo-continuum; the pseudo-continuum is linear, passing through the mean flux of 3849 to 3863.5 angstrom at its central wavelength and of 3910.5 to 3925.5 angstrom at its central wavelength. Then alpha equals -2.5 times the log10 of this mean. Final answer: 0.16 mag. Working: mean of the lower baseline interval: 102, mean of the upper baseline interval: 98.8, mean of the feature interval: 86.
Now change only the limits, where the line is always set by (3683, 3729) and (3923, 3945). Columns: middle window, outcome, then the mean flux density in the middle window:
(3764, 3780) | -0.13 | 86.8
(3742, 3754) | 0.06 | 74.8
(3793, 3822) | -0.23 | 92.1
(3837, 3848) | -0.18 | 84.3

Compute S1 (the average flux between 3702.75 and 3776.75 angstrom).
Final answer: 80.9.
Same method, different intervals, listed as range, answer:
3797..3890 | 91.9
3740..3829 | 89.5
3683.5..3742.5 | 81.7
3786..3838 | 87.7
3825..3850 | 80.7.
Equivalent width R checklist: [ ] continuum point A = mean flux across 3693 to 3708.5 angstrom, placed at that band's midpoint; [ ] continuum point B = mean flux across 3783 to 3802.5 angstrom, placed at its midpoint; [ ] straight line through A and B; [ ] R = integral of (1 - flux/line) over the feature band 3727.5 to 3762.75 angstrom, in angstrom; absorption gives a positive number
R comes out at 2.7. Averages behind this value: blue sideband 83.4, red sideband 89.2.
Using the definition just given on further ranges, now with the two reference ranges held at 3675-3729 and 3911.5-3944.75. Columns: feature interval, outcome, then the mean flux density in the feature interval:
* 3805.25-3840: -3.0 angstrom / 86.2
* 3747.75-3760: 0.5 angstrom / 78.4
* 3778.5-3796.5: -3.9 angstrom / 98.2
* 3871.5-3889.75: -3.5 angstrom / 92.5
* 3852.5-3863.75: -3.2 angstrom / 101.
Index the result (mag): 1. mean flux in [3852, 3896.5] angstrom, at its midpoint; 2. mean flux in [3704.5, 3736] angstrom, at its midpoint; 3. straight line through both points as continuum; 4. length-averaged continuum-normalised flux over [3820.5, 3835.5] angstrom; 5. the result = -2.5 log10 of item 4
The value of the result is 0.12 mag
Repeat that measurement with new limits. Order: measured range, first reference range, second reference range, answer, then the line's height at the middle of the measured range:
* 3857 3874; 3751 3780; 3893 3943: -0.20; 84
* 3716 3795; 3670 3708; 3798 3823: 0.05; 89.6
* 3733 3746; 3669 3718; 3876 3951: 0.10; 84.7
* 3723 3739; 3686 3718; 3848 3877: 0.14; 87.3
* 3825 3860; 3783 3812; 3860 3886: 0.12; 97.5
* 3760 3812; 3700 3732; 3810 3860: -0.06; 86.9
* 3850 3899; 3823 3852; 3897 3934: -0.12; 86.1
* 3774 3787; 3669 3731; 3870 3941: -0.20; 84.4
